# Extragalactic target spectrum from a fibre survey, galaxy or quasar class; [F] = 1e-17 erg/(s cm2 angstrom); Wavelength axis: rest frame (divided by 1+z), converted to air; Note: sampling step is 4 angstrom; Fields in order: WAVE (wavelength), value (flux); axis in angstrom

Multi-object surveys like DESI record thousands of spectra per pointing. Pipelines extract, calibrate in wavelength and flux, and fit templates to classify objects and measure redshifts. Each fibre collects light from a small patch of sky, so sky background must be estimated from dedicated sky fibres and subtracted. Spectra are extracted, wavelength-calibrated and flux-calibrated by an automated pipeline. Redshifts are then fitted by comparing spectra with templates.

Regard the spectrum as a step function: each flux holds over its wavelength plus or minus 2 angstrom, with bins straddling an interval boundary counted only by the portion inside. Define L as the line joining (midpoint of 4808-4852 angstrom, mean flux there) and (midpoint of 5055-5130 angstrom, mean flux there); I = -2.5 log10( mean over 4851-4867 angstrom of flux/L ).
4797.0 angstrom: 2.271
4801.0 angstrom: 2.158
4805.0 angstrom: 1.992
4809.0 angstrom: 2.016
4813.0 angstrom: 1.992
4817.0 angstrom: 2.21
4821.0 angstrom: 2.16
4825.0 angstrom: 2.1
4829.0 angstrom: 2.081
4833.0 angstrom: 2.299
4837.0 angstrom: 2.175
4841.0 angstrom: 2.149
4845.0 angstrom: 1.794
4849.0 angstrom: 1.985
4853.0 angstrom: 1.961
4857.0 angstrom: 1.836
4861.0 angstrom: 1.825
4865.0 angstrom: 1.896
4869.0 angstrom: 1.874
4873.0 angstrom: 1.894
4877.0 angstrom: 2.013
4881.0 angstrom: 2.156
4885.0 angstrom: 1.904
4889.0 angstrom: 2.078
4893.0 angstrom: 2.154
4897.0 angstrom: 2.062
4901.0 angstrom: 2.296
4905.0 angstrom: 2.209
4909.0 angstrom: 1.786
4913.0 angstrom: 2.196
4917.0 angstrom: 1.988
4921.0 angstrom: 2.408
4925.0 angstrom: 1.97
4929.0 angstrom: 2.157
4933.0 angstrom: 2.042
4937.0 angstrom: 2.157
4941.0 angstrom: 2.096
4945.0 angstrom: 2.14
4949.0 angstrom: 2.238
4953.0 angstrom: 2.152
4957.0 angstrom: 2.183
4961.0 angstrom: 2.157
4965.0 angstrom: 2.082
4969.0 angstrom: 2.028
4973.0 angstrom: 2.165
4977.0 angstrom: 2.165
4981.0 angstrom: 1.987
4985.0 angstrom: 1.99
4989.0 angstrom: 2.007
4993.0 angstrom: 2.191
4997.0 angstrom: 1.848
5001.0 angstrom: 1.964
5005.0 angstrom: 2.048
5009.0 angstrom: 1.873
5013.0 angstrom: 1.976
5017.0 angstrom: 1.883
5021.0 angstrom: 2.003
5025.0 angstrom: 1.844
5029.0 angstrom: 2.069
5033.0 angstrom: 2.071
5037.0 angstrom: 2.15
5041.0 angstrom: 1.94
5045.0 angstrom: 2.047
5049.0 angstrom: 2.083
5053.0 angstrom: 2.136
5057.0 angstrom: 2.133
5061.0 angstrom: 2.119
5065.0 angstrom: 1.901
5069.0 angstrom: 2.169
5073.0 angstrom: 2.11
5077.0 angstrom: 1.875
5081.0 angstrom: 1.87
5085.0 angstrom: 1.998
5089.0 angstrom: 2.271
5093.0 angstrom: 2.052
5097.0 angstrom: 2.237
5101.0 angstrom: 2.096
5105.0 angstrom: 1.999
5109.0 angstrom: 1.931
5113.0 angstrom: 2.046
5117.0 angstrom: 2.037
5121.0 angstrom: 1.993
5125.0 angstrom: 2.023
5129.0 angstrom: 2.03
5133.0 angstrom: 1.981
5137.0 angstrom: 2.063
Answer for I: 0.11 mag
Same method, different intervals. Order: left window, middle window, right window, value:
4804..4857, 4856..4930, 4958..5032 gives 0.004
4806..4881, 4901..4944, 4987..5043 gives -0.056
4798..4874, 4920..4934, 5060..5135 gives -0.054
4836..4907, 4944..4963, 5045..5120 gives -0.075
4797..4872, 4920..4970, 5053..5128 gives -0.050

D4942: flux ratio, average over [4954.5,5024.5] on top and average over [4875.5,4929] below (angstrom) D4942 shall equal 1.0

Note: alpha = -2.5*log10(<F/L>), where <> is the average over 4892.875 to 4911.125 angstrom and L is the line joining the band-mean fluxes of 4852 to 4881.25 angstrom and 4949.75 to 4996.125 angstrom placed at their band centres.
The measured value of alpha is -0.06 mag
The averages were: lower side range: 1.92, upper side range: 2.1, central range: 2.1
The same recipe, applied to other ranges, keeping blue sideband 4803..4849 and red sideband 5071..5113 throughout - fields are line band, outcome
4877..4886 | 0.02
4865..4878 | 0.09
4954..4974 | -0.03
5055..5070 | -0.01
